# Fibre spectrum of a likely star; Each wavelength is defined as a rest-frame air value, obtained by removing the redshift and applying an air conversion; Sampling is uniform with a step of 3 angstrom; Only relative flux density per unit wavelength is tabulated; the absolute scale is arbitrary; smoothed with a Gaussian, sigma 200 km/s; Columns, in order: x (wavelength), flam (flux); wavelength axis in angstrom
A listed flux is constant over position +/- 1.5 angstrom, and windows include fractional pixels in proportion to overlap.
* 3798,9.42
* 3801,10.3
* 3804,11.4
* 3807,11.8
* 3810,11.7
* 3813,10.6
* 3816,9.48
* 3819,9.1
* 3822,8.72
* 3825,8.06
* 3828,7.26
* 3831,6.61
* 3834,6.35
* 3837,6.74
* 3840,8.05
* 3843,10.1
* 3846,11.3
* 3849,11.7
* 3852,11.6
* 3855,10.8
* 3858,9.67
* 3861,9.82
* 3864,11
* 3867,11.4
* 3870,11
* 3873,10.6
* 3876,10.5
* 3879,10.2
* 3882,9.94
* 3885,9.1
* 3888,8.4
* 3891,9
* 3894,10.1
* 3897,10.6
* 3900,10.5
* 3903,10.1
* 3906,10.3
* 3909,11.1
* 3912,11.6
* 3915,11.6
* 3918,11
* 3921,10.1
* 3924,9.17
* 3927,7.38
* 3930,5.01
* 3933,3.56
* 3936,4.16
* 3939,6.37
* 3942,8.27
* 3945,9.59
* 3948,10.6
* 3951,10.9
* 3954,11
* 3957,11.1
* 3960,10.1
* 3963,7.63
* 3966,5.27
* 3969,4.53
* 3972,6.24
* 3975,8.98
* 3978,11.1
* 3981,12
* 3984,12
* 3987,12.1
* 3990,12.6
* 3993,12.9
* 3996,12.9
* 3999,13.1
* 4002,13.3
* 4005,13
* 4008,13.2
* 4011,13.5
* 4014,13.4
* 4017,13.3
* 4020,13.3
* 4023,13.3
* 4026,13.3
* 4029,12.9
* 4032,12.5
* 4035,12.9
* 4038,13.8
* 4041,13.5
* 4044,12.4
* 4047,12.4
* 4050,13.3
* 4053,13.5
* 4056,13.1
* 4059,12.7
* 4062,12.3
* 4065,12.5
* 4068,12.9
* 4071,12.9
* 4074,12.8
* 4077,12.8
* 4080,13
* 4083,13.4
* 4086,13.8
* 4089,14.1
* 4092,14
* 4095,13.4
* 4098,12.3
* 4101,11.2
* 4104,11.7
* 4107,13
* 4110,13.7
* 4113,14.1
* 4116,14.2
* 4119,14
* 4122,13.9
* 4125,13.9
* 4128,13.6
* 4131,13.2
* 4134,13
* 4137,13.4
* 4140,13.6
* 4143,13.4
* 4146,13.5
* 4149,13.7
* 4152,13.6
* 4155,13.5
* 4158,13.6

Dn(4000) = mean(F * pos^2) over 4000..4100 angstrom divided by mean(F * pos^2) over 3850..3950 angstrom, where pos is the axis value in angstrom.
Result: 1.48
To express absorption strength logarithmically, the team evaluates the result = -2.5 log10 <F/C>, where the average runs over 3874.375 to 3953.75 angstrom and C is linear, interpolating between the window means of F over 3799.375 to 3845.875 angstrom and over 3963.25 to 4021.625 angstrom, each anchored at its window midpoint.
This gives 0.12 mag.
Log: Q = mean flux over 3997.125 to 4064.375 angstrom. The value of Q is 13.1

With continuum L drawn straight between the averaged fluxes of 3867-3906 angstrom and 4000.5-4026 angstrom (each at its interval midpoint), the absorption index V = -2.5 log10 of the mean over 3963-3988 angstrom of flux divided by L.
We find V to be 0.361 mag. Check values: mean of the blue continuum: 10.1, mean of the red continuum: 13.3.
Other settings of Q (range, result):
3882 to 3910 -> 9.89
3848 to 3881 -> 10.7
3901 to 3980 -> 8.75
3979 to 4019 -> 12.9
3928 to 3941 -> 5.01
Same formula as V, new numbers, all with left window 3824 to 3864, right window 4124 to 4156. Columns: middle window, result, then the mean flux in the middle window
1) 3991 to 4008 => -0.143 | 13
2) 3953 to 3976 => 0.333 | 8.02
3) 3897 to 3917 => -0.079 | 10.8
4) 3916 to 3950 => 0.311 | 7.85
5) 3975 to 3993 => -0.054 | 11.8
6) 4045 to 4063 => -0.057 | 12.9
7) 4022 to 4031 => -0.113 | 13.1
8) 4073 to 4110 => -0.018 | 13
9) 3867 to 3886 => -0.077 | 10.3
